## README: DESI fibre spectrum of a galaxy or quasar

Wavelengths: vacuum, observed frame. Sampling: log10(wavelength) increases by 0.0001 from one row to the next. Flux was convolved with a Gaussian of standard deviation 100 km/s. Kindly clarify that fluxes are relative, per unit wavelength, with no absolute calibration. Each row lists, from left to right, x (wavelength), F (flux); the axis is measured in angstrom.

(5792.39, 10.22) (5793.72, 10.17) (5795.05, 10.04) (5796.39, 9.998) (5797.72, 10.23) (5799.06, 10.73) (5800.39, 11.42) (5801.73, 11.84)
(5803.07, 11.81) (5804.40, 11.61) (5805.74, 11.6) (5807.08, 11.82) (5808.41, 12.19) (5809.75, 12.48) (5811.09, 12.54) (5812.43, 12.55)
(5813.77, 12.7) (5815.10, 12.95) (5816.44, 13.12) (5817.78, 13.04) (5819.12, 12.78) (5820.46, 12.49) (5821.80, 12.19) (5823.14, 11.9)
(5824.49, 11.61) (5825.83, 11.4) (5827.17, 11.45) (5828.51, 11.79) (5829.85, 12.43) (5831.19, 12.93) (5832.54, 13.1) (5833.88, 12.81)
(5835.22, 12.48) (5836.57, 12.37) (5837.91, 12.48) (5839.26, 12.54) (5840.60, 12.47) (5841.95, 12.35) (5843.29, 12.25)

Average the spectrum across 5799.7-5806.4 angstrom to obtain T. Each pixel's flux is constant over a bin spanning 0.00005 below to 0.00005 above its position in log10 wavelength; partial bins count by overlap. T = 11.7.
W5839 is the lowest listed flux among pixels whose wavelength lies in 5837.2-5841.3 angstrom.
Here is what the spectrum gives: 12.47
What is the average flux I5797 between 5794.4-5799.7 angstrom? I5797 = 10.2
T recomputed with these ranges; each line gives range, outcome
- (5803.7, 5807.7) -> 11.7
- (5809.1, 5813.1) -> 12.5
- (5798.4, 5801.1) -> 11.1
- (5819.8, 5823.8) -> 12.2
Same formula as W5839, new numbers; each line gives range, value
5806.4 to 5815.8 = 11.82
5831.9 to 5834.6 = 12.81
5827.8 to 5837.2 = 11.79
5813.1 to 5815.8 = 12.7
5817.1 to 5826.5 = 11.4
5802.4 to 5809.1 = 11.6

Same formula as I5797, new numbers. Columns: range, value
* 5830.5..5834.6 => 12.9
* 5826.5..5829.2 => 11.6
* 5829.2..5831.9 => 12.7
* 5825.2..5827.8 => 11.4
